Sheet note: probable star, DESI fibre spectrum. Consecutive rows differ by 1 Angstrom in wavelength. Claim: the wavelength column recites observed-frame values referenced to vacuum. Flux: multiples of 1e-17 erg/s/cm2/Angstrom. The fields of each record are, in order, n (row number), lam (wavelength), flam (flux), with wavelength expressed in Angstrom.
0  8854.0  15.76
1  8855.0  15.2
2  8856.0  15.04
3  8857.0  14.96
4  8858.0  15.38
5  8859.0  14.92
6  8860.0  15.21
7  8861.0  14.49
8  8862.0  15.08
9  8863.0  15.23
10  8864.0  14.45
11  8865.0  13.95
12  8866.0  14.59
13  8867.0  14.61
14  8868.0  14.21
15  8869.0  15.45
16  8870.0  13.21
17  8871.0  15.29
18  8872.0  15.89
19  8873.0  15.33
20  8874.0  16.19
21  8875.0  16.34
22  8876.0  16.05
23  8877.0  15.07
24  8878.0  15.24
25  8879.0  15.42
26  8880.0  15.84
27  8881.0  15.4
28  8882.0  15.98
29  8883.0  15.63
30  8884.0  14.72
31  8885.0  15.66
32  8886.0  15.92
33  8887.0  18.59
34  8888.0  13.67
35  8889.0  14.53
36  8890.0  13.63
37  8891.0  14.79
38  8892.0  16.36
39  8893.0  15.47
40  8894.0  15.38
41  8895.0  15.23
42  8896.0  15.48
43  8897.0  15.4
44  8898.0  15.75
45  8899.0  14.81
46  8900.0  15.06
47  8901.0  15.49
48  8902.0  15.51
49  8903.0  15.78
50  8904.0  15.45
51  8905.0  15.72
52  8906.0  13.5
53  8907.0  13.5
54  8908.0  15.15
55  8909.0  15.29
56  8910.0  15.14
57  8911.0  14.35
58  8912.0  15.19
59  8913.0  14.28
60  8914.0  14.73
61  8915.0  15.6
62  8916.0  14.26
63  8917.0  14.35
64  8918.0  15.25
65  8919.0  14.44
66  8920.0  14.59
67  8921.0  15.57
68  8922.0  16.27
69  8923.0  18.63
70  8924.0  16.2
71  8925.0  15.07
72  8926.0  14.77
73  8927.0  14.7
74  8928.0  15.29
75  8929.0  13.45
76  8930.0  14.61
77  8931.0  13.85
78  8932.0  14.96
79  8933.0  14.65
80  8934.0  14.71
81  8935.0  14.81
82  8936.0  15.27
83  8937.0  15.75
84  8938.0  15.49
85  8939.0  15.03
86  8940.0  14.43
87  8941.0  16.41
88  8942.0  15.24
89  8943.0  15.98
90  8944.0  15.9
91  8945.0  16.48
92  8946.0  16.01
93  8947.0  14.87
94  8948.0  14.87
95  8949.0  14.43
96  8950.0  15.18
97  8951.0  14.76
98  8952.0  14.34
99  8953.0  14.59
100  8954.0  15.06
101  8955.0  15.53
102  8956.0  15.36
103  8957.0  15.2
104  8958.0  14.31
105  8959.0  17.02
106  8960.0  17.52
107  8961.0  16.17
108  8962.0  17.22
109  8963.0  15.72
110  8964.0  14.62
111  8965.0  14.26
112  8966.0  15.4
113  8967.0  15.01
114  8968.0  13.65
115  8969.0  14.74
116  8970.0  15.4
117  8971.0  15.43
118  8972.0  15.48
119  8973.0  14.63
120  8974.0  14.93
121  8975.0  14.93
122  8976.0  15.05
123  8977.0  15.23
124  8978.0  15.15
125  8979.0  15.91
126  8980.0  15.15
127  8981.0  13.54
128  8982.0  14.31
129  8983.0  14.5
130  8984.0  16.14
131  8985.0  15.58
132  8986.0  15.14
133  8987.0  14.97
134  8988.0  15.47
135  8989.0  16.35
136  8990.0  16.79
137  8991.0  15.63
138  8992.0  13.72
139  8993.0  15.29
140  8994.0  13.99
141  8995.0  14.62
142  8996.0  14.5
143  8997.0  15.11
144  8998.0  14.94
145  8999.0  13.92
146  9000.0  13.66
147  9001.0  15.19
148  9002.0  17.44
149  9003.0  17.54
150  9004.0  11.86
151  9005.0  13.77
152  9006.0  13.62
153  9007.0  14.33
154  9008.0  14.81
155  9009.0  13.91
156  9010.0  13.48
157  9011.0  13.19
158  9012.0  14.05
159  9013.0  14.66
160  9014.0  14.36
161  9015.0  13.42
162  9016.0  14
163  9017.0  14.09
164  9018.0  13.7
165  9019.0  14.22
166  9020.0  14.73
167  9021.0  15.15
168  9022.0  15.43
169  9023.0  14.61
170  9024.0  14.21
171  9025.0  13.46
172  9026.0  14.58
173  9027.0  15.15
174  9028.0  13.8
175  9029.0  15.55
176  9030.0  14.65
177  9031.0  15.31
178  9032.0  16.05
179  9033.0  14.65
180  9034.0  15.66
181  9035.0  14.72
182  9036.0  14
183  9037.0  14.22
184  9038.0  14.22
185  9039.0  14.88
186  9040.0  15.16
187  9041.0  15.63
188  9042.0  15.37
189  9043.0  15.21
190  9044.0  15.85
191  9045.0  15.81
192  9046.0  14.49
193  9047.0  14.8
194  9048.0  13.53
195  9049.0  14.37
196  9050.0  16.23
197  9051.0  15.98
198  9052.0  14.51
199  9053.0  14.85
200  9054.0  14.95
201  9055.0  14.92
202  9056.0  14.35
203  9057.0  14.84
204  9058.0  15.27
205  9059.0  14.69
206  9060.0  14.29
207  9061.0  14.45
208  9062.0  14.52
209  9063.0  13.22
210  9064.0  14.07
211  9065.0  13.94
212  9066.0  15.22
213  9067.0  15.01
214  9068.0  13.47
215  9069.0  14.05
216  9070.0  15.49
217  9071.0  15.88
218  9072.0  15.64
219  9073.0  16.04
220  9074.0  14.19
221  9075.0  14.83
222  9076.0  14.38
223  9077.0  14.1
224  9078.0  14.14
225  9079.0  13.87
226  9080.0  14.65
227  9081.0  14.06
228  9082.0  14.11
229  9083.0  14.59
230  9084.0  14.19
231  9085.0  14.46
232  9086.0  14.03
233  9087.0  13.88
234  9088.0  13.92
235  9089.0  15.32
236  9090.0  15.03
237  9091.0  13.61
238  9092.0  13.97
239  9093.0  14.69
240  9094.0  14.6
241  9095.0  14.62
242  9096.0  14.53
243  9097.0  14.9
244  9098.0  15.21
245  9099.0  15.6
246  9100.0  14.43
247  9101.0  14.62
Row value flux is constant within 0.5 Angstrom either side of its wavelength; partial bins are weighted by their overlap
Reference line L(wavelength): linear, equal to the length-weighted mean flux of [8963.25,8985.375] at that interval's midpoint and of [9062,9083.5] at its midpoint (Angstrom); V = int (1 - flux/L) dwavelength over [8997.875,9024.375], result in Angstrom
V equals 0.76 Angstrom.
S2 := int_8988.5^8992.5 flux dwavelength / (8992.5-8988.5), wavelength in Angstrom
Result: 15.6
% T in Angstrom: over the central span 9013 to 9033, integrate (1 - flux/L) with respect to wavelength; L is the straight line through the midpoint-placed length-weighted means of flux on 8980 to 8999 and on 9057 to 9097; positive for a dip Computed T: 0.3 Angstrom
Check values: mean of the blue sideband 15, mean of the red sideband 14.5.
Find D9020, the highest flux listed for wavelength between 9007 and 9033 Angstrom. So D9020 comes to 16.05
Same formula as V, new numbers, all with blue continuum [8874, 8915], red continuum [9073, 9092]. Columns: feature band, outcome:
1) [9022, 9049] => -0.5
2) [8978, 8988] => -0.1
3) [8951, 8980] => -0.7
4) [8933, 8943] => -0.1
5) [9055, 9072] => -0.2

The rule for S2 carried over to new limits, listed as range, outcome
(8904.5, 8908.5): 14.5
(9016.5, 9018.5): 13.9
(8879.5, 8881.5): 15.6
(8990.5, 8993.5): 14.9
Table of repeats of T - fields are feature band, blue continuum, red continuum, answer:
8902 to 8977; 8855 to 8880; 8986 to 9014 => -1.5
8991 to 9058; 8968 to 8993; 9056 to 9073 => 1.0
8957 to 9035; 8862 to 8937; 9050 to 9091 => -0.2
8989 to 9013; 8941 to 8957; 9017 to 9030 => 0.2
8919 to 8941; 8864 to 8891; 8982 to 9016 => -0.2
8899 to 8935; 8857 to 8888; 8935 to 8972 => 0.7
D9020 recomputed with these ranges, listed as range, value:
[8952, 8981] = 17.52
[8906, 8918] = 15.6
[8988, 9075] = 17.54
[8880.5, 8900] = 18.59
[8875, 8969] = 18.63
